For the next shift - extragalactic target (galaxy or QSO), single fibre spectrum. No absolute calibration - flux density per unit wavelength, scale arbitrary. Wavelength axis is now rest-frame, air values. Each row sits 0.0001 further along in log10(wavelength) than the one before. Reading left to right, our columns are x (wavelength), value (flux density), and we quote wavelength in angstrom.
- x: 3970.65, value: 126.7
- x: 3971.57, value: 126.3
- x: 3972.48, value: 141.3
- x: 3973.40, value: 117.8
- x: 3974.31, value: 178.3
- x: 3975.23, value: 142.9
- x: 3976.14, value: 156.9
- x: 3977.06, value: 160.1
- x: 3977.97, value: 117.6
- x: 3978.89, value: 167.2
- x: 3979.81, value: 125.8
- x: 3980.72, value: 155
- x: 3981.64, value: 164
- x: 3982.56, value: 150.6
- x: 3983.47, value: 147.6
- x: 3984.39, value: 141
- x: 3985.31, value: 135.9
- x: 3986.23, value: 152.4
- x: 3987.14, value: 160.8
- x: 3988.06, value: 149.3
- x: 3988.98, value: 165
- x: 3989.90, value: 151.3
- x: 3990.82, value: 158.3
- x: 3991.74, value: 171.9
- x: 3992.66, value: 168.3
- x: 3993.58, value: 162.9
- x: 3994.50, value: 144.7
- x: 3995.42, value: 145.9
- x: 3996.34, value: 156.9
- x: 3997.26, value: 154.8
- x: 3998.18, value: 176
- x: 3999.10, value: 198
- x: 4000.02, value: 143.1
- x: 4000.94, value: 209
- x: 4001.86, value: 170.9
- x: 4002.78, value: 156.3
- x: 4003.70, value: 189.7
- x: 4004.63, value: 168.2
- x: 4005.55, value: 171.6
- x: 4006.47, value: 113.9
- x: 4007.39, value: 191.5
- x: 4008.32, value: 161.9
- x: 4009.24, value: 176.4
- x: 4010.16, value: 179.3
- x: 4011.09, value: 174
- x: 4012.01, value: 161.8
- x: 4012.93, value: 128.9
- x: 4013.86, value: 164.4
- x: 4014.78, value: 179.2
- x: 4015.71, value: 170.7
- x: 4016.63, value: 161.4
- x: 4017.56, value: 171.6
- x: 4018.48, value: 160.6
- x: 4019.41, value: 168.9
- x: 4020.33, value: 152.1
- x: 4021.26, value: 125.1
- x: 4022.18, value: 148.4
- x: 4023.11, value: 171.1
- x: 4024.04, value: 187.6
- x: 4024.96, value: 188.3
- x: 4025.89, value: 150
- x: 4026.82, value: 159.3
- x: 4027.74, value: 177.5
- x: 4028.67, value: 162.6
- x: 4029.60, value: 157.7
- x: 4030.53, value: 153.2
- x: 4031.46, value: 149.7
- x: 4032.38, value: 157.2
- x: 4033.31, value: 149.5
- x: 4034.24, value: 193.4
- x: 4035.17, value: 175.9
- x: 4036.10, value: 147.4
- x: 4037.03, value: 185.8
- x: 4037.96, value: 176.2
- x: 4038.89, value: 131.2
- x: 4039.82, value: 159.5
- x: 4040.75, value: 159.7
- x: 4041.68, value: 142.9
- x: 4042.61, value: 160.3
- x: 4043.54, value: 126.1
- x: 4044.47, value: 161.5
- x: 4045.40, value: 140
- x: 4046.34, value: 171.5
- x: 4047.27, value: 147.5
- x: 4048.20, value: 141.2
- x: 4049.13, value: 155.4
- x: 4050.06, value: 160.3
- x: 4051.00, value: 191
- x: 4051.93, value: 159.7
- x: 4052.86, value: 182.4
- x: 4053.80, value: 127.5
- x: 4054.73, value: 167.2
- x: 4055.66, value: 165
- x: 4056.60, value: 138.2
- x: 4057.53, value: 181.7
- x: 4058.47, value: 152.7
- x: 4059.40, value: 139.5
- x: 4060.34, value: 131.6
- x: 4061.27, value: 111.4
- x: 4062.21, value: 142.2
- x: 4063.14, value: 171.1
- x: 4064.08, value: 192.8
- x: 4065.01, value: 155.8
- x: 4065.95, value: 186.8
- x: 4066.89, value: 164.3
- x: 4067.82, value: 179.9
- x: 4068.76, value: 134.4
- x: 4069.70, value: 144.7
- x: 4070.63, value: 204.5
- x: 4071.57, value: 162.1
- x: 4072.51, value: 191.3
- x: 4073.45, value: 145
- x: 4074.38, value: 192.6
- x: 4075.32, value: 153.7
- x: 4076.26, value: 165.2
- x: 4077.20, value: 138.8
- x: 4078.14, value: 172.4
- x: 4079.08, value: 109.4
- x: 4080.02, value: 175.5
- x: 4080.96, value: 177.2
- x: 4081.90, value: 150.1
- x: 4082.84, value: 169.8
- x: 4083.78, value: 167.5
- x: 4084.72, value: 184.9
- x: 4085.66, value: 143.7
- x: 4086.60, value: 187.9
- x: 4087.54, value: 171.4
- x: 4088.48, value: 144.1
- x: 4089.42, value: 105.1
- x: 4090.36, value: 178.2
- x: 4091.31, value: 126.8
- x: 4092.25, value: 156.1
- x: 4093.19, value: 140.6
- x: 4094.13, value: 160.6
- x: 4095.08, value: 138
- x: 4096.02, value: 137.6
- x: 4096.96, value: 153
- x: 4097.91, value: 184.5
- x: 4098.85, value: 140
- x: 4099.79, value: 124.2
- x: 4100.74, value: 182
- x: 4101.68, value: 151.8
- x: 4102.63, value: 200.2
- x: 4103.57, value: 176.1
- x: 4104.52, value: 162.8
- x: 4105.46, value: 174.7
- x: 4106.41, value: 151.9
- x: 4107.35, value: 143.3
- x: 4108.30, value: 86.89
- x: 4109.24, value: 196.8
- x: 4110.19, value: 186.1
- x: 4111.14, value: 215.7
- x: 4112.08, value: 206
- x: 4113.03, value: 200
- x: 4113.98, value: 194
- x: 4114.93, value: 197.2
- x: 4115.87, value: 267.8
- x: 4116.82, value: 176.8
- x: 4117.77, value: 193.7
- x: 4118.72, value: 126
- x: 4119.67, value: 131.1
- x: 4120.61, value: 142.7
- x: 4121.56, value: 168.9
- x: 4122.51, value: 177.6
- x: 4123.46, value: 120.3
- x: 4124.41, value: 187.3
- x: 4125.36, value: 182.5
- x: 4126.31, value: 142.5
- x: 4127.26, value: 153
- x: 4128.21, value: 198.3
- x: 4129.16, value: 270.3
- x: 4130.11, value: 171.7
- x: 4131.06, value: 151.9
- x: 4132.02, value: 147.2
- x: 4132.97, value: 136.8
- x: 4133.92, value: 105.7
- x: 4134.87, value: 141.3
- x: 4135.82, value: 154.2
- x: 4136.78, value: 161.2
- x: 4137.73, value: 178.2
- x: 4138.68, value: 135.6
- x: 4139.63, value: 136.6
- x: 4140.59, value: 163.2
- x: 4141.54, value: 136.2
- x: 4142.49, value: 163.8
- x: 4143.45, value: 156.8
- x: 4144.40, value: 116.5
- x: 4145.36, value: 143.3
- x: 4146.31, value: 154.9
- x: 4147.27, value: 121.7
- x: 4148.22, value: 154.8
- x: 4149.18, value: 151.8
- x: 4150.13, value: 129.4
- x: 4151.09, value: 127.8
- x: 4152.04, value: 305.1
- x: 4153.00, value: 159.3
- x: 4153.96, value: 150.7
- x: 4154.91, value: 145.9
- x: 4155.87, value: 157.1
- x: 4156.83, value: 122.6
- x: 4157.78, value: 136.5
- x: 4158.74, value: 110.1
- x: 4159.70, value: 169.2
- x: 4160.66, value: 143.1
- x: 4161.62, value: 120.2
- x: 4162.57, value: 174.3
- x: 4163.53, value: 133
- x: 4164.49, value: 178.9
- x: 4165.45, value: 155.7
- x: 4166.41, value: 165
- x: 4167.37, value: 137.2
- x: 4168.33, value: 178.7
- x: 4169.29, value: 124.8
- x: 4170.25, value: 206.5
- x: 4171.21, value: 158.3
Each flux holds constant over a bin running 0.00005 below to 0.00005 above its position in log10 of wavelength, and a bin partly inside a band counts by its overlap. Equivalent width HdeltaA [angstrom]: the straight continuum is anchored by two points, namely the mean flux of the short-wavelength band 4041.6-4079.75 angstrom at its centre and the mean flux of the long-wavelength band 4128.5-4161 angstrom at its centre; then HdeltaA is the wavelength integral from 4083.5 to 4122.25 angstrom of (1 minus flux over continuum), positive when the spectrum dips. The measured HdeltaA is -2.4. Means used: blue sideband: 158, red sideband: 154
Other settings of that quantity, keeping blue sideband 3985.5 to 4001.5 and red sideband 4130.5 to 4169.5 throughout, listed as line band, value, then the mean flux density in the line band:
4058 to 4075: -0.5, 161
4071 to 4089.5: -0.7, 162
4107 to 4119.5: -2.5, 183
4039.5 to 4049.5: 0.4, 151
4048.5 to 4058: -0.3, 162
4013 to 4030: -0.3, 163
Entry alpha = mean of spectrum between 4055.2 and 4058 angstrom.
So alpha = 161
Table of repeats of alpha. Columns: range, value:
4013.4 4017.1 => 169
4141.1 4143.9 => 152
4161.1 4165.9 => 152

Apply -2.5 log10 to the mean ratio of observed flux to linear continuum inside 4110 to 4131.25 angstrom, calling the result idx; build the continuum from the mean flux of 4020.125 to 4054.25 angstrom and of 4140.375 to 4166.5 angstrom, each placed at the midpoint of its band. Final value -0.180 mag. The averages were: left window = 159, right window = 151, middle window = 181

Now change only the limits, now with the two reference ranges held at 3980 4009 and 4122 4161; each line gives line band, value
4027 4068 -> 0.001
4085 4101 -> 0.041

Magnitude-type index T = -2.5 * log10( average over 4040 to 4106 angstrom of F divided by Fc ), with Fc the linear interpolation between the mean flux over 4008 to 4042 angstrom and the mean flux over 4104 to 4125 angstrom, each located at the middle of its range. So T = 0.07 mag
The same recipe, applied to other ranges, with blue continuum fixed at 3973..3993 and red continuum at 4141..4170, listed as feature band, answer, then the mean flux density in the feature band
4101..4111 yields -0.09 mag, 165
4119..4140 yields -0.05 mag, 159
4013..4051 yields -0.06 mag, 160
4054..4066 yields -0.02 mag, 155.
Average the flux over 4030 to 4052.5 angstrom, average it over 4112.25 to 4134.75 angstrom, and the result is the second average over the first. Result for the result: 1.08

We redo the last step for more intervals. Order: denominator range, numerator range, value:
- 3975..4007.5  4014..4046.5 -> 1.02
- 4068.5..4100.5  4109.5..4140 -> 1.09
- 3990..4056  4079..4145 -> 1.00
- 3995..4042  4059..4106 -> 0.97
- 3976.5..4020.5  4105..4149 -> 1.02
